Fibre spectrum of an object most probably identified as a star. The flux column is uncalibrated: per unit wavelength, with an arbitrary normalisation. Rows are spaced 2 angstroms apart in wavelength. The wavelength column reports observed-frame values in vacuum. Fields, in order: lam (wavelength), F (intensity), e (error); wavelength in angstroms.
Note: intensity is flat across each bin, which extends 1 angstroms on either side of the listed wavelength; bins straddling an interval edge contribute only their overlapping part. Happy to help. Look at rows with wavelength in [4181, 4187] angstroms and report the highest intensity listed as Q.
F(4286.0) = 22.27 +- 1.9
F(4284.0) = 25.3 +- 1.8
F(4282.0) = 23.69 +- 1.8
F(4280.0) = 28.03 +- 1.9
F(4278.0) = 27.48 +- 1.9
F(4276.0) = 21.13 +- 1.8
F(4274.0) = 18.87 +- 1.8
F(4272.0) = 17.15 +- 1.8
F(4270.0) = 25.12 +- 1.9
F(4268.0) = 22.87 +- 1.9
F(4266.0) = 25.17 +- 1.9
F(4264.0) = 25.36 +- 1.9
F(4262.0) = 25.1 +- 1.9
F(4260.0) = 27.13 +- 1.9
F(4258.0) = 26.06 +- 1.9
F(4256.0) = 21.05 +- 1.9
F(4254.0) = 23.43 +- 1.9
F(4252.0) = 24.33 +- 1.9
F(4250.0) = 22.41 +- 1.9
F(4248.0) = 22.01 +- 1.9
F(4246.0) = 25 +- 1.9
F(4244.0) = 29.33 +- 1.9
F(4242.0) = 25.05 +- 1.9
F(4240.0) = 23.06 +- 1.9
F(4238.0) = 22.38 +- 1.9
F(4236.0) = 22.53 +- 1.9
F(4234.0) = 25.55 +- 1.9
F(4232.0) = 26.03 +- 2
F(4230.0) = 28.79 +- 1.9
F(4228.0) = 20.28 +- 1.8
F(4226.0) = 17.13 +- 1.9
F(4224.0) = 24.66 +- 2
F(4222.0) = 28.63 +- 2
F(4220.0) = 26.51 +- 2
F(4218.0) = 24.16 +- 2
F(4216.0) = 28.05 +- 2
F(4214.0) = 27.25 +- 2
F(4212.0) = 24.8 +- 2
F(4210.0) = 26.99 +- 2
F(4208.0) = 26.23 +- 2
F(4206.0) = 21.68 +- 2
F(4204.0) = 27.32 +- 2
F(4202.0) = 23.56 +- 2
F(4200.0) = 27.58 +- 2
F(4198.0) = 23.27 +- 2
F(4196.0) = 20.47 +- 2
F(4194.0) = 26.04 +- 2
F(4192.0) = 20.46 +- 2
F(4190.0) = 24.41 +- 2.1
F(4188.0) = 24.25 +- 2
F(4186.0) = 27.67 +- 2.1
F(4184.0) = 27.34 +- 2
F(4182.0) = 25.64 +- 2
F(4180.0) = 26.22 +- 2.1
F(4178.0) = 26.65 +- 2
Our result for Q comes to 27.67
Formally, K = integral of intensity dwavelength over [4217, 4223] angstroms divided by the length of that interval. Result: 26.4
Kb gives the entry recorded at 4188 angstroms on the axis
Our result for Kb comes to 24.25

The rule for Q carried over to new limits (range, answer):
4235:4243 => 25.05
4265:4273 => 25.17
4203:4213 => 27.32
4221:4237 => 28.79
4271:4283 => 28.03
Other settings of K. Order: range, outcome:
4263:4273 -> 23.1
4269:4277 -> 20.6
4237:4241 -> 22.7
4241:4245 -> 27.2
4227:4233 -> 25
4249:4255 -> 23.4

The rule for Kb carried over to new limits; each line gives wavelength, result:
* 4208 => 26.23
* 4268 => 22.87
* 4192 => 20.46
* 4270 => 25.12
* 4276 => 21.13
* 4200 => 27.58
